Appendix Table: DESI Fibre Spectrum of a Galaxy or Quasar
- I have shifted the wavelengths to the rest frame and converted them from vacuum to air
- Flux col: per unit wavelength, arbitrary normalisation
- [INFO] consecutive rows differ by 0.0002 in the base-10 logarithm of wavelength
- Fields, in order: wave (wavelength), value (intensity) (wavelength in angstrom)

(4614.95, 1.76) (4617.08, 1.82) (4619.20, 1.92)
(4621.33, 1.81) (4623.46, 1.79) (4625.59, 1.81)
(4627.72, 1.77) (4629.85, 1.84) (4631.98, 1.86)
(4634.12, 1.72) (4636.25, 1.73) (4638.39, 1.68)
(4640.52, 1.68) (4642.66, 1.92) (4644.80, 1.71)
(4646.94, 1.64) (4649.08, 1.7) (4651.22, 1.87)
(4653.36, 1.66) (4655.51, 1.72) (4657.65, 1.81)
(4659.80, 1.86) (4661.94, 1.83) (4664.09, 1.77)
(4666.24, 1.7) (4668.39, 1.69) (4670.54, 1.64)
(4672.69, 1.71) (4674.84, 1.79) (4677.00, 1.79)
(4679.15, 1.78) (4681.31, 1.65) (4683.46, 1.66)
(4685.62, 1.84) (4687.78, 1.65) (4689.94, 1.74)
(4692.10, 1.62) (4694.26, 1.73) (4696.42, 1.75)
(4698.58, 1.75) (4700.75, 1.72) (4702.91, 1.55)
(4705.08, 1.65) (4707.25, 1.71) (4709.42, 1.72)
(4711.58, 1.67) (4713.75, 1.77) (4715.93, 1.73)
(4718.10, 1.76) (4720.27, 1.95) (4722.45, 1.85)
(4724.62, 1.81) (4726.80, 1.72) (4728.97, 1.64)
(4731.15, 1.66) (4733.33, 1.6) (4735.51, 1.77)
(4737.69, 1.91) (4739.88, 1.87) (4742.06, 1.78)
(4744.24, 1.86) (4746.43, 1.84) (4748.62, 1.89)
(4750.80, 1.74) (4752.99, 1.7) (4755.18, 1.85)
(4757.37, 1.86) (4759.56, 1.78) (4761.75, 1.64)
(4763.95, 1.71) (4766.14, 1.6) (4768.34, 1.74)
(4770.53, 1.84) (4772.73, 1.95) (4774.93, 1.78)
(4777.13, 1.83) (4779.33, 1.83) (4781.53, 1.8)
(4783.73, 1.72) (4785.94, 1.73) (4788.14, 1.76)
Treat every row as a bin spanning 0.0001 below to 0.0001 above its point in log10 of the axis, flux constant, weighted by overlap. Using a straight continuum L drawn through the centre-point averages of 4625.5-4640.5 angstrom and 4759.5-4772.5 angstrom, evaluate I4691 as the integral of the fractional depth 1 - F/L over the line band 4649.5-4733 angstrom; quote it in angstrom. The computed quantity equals 0.75 angstrom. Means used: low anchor 1.76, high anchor 1.73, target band 1.73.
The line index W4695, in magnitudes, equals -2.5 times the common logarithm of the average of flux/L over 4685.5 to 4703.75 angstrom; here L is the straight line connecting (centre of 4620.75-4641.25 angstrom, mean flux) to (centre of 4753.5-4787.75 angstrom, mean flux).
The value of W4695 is 0.04 mag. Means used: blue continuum 1.77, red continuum 1.78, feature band 1.7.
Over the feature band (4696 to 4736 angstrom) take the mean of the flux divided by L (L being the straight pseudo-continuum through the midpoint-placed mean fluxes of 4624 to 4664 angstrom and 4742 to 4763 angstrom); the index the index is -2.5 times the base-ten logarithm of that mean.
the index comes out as 0.04 mag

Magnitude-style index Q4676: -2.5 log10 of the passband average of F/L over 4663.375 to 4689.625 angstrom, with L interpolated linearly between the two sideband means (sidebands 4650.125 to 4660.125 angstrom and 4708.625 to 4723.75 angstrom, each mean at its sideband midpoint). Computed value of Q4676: 0.04 mag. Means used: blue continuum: 1.78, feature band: 1.72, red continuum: 1.78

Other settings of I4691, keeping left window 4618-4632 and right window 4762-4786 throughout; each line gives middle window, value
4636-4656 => 1.0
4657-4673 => 0.5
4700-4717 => 1.0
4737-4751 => -0.5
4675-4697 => 1.0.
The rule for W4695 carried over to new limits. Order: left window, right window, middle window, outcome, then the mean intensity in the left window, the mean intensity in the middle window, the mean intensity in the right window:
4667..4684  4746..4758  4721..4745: 0.01 mag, 1.72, 1.77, 1.81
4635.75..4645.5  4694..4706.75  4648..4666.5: -0.03 mag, 1.75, 1.77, 1.69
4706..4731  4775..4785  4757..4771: 0.03 mag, 1.75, 1.73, 1.79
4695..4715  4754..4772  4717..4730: -0.04 mag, 1.7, 1.79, 1.76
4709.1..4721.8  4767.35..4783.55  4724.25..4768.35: 0.02 mag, 1.77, 1.76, 1.82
